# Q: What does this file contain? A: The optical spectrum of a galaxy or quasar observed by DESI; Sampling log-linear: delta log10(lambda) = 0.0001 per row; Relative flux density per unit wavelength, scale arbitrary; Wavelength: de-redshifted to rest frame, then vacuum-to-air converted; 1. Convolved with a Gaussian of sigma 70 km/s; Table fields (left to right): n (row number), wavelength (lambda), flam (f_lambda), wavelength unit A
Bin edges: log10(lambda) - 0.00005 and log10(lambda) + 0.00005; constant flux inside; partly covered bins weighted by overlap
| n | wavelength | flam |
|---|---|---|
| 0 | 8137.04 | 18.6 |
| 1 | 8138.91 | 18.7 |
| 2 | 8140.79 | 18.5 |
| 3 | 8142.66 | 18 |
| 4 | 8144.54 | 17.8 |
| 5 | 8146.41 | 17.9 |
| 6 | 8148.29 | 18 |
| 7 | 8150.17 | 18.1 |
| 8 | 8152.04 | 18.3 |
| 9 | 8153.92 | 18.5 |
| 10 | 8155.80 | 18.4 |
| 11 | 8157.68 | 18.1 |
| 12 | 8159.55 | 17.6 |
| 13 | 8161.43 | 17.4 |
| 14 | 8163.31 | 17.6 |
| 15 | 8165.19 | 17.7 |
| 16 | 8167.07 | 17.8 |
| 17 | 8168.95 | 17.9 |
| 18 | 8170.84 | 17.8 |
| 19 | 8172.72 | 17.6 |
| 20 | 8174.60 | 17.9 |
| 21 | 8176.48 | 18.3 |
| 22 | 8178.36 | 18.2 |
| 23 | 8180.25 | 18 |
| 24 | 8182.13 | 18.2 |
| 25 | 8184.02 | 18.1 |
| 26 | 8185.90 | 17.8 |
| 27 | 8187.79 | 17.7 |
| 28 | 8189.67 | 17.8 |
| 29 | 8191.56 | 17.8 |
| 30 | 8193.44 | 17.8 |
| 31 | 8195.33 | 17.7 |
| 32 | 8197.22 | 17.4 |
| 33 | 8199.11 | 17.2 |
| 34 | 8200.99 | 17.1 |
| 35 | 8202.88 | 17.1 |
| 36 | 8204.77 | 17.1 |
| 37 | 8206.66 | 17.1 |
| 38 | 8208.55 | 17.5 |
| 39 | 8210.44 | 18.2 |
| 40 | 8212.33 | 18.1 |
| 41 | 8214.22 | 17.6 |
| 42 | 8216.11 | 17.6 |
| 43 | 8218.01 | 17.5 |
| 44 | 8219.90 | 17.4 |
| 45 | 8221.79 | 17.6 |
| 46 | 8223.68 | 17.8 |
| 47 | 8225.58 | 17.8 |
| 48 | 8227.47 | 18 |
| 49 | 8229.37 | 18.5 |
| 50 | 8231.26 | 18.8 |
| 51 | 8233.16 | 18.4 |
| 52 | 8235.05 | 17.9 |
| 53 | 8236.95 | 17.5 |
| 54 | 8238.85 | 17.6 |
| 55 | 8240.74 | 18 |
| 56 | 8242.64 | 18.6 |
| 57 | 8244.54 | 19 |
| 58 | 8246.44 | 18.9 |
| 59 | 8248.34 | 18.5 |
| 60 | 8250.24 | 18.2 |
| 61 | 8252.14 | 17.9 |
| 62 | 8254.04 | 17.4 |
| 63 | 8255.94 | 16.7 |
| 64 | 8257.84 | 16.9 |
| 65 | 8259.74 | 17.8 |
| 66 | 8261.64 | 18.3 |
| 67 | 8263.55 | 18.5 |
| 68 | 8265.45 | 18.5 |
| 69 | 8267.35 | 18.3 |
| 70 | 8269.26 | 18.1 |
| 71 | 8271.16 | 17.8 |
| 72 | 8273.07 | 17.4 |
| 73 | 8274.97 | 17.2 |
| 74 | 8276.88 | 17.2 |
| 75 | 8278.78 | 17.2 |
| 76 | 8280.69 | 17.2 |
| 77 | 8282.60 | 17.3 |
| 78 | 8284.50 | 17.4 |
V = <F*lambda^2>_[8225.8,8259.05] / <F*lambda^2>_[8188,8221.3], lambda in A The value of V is 1.04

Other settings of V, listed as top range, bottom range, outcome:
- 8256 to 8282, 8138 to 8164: 1.01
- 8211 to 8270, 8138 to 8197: 1.02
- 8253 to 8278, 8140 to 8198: 1.01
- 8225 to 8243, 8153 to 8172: 1.03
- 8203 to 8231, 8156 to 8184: 1.00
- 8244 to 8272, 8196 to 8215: 1.05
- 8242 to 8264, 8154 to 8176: 1.03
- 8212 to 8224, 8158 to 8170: 1.01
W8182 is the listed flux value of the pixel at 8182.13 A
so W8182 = 18.2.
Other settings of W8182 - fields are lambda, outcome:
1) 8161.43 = 17.4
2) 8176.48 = 18.3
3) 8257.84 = 16.9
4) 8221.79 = 17.6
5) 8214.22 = 17.6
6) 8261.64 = 18.3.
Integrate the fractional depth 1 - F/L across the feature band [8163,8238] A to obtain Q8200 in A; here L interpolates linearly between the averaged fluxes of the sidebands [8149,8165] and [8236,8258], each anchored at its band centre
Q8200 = 0.9 A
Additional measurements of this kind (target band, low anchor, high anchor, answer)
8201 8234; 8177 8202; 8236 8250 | 0.53 A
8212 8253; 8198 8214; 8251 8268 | -1.00 A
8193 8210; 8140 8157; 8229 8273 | 0.72 A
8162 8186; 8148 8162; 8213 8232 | 0.13 A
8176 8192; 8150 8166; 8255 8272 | -0.03 A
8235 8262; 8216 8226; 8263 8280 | -0.37 A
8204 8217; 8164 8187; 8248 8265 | 0.19 A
